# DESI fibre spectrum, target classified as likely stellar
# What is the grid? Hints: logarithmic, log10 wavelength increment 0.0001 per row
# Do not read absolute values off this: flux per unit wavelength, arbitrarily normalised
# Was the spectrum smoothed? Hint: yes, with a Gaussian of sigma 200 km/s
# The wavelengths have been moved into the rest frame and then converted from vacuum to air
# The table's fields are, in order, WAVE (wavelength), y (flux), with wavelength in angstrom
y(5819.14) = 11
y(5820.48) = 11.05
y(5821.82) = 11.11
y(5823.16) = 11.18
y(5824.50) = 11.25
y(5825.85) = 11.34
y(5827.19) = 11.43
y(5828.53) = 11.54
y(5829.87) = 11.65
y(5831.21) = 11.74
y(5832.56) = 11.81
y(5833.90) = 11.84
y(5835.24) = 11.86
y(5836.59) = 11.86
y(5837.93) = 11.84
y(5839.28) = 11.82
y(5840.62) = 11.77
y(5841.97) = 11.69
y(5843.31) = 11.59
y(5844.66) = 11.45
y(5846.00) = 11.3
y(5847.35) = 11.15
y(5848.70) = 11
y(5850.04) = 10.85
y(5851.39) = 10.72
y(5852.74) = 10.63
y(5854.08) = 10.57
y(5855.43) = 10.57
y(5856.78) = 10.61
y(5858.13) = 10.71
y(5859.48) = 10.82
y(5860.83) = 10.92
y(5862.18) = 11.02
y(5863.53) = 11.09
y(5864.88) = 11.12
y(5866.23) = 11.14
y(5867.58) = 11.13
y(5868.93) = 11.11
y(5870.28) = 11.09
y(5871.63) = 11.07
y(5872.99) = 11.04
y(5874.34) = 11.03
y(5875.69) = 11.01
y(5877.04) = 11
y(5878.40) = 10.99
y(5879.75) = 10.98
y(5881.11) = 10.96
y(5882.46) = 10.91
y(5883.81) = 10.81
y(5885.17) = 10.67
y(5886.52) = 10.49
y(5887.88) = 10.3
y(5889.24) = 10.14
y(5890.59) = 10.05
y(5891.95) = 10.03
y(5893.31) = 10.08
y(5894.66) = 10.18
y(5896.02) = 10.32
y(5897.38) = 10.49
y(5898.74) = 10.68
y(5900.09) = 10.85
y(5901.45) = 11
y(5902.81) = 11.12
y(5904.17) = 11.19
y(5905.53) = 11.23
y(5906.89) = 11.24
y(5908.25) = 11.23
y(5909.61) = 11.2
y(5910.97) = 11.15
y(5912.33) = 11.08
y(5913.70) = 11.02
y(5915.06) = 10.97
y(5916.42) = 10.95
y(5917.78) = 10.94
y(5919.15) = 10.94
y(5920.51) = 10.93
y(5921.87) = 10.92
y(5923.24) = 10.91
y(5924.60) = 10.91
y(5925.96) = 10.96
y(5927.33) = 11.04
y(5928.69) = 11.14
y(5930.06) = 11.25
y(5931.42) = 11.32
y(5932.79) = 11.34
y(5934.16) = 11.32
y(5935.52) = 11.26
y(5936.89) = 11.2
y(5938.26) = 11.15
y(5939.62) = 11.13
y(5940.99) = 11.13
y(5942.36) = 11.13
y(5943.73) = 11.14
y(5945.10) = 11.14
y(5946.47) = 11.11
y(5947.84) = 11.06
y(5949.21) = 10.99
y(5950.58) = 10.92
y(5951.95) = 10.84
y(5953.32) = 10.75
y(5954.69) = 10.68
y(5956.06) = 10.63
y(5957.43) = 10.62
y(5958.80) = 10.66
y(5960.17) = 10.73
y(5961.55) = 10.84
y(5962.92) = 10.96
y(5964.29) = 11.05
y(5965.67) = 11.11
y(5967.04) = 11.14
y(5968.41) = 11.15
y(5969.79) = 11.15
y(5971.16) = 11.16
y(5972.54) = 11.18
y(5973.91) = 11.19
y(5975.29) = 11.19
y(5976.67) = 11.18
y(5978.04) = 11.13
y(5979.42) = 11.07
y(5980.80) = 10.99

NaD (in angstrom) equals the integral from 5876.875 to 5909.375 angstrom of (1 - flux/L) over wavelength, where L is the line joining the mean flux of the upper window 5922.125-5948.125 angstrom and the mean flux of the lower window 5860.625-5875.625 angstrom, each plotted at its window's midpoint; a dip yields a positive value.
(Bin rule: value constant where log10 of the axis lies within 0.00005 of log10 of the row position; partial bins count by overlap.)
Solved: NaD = 1.14 angstrom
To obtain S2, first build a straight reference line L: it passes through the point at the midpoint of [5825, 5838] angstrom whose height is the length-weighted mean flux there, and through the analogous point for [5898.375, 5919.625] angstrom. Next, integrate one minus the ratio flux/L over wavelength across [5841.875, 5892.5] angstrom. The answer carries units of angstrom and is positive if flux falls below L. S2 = 2.3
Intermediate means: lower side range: 11.7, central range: 10.9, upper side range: 11.1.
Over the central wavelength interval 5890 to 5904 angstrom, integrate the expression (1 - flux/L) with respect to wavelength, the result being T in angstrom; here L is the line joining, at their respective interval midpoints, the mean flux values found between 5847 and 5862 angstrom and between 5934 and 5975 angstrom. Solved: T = 0.5 angstrom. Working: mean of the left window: 10.8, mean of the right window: 11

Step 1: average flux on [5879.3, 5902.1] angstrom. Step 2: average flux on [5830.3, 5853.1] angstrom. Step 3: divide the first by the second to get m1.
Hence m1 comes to 0.9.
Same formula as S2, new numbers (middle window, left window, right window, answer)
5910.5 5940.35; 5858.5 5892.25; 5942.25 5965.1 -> -0.6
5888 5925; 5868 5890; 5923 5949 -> 0.7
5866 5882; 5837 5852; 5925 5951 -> 0.4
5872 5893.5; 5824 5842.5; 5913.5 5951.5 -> 1.3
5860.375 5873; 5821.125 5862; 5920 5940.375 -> 0.2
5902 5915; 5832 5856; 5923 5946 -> 0.1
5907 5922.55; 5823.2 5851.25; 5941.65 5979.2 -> 0.2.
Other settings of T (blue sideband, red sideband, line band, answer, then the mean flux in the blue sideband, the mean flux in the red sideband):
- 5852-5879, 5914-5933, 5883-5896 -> 0.78 angstrom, 10.9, 11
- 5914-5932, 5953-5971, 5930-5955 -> -0.32 angstrom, 11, 10.9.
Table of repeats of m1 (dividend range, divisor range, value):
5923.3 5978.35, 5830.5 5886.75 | 0.99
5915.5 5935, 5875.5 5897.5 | 1.05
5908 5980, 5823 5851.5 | 0.96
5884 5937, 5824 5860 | 0.96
